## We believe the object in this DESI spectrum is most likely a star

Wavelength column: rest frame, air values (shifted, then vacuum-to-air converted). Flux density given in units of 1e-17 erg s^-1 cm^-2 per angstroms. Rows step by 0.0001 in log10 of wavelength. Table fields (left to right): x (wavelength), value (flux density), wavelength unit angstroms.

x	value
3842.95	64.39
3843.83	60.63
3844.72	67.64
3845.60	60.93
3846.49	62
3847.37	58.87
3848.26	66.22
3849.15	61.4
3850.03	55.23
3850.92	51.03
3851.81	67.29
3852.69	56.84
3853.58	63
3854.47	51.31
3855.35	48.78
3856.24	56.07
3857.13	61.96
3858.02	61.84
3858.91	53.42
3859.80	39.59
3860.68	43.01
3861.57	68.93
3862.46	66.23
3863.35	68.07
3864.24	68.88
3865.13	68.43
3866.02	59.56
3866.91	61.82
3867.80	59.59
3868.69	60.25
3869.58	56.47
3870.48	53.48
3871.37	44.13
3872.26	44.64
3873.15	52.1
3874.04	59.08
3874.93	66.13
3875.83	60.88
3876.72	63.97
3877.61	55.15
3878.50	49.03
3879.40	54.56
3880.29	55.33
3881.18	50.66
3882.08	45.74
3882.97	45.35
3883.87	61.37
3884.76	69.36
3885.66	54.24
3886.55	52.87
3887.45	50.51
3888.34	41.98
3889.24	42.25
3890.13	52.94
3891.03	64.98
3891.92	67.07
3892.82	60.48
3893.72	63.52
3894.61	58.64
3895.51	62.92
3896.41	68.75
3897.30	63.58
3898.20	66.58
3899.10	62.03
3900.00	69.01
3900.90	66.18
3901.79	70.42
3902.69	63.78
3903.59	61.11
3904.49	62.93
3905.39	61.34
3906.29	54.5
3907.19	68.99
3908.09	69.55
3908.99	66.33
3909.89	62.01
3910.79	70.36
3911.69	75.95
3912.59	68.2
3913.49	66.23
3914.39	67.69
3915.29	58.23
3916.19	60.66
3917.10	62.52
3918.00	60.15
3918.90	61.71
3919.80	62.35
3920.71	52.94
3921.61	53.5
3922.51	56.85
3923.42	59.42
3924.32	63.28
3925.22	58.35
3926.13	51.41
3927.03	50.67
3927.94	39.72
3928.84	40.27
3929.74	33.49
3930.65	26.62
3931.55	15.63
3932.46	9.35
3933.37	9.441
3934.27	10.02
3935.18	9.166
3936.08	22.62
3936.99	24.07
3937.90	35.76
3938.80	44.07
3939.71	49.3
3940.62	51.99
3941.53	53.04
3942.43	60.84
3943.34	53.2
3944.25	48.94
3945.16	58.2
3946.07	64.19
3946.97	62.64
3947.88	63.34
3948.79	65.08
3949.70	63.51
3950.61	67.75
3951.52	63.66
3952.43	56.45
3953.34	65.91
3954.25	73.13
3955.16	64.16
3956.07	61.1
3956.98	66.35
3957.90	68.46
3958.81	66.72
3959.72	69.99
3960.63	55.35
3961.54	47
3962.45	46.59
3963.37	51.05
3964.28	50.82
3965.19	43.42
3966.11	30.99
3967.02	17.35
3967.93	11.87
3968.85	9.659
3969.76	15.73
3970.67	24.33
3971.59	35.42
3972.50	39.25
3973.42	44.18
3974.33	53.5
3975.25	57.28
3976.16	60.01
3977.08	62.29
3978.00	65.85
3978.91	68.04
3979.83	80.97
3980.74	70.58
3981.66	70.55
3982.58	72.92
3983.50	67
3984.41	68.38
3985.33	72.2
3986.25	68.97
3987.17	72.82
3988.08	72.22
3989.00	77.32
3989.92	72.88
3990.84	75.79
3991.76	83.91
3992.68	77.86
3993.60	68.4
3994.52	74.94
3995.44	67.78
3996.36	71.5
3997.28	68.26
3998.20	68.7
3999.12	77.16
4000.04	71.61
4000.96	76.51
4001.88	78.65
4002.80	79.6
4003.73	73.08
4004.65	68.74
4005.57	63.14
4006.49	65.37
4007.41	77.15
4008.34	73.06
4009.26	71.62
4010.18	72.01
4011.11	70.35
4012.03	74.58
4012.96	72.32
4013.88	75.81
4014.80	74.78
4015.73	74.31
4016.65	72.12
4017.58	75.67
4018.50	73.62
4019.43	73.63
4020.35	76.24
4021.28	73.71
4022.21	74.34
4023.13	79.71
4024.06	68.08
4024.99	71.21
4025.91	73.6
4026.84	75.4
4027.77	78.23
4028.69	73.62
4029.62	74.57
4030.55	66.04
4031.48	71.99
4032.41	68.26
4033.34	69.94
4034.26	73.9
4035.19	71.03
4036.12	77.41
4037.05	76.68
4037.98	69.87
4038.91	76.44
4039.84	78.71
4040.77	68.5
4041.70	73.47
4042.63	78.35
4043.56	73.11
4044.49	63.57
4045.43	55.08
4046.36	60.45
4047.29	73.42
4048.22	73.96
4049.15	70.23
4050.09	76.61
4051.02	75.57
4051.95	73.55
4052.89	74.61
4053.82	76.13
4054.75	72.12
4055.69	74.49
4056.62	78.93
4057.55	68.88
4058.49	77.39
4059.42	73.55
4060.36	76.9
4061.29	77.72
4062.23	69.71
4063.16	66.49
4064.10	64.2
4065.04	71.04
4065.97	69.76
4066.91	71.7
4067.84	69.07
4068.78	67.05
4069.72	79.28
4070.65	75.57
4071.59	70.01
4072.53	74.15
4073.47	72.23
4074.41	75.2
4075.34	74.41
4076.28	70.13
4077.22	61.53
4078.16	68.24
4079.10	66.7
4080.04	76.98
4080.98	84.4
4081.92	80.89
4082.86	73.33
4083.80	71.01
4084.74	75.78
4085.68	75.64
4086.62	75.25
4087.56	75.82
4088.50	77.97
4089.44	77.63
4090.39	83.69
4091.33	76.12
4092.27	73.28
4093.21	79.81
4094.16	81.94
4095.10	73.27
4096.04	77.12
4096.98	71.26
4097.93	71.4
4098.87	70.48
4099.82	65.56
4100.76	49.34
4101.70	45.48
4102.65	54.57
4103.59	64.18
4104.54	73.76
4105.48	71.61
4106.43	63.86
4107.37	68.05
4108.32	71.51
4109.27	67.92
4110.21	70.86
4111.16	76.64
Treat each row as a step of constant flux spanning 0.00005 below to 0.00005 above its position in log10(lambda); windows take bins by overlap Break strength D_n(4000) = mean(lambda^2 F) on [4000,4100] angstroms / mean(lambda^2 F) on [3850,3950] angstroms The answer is 1.4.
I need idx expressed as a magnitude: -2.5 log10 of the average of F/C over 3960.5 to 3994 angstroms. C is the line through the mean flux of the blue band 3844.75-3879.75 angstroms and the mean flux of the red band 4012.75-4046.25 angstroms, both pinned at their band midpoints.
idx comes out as 0.22 mag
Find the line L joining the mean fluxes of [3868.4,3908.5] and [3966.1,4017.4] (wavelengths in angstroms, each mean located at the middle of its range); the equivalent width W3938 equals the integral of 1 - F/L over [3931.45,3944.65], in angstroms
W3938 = 6.0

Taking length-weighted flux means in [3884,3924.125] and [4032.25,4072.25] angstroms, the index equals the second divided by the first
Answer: 1.17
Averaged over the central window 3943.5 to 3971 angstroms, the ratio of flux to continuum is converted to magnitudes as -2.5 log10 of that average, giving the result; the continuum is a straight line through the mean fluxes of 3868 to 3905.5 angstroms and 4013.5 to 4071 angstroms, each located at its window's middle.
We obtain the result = 0.24 mag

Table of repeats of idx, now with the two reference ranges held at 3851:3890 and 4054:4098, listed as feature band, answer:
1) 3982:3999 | -0.093 mag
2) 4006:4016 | -0.070 mag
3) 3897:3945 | 0.155 mag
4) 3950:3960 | -0.038 mag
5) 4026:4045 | -0.039 mag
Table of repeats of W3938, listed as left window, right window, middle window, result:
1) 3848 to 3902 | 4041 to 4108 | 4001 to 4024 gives -2.0 angstroms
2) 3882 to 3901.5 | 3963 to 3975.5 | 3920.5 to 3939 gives 4.4 angstroms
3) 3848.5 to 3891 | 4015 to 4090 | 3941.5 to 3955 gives 0.4 angstroms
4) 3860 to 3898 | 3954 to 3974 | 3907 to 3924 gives -3.6 angstroms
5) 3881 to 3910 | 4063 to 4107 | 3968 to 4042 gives -1.9 angstroms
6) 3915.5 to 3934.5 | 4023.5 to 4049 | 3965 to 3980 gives 4.0 angstroms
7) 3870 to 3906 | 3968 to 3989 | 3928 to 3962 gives 5.0 angstroms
